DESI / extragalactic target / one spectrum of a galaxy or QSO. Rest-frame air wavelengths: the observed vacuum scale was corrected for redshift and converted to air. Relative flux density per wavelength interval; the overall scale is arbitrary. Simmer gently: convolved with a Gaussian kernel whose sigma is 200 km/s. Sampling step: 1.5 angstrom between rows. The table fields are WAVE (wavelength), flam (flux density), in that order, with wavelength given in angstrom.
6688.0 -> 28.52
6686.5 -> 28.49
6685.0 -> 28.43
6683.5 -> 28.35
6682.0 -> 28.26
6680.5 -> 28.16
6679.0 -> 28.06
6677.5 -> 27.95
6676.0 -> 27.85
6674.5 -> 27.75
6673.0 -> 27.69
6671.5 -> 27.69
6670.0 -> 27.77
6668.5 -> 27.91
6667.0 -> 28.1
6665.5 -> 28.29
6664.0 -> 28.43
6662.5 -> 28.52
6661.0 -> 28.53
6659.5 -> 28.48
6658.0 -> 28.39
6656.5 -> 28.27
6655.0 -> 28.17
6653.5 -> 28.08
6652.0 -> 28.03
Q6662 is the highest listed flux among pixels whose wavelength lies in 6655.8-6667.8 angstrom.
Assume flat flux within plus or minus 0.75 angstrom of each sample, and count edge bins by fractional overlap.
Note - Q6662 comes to 28.53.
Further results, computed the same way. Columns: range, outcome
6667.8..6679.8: 28.06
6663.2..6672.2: 28.43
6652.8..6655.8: 28.17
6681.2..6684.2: 28.35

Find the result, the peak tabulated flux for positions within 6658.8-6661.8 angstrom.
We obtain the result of 28.53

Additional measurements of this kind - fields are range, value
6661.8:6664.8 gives 28.52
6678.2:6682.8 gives 28.26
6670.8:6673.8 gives 27.69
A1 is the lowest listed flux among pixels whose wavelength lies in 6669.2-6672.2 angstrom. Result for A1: 27.69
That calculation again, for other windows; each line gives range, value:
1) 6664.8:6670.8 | 27.77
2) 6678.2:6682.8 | 28.06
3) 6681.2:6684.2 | 28.26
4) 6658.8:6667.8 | 28.1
